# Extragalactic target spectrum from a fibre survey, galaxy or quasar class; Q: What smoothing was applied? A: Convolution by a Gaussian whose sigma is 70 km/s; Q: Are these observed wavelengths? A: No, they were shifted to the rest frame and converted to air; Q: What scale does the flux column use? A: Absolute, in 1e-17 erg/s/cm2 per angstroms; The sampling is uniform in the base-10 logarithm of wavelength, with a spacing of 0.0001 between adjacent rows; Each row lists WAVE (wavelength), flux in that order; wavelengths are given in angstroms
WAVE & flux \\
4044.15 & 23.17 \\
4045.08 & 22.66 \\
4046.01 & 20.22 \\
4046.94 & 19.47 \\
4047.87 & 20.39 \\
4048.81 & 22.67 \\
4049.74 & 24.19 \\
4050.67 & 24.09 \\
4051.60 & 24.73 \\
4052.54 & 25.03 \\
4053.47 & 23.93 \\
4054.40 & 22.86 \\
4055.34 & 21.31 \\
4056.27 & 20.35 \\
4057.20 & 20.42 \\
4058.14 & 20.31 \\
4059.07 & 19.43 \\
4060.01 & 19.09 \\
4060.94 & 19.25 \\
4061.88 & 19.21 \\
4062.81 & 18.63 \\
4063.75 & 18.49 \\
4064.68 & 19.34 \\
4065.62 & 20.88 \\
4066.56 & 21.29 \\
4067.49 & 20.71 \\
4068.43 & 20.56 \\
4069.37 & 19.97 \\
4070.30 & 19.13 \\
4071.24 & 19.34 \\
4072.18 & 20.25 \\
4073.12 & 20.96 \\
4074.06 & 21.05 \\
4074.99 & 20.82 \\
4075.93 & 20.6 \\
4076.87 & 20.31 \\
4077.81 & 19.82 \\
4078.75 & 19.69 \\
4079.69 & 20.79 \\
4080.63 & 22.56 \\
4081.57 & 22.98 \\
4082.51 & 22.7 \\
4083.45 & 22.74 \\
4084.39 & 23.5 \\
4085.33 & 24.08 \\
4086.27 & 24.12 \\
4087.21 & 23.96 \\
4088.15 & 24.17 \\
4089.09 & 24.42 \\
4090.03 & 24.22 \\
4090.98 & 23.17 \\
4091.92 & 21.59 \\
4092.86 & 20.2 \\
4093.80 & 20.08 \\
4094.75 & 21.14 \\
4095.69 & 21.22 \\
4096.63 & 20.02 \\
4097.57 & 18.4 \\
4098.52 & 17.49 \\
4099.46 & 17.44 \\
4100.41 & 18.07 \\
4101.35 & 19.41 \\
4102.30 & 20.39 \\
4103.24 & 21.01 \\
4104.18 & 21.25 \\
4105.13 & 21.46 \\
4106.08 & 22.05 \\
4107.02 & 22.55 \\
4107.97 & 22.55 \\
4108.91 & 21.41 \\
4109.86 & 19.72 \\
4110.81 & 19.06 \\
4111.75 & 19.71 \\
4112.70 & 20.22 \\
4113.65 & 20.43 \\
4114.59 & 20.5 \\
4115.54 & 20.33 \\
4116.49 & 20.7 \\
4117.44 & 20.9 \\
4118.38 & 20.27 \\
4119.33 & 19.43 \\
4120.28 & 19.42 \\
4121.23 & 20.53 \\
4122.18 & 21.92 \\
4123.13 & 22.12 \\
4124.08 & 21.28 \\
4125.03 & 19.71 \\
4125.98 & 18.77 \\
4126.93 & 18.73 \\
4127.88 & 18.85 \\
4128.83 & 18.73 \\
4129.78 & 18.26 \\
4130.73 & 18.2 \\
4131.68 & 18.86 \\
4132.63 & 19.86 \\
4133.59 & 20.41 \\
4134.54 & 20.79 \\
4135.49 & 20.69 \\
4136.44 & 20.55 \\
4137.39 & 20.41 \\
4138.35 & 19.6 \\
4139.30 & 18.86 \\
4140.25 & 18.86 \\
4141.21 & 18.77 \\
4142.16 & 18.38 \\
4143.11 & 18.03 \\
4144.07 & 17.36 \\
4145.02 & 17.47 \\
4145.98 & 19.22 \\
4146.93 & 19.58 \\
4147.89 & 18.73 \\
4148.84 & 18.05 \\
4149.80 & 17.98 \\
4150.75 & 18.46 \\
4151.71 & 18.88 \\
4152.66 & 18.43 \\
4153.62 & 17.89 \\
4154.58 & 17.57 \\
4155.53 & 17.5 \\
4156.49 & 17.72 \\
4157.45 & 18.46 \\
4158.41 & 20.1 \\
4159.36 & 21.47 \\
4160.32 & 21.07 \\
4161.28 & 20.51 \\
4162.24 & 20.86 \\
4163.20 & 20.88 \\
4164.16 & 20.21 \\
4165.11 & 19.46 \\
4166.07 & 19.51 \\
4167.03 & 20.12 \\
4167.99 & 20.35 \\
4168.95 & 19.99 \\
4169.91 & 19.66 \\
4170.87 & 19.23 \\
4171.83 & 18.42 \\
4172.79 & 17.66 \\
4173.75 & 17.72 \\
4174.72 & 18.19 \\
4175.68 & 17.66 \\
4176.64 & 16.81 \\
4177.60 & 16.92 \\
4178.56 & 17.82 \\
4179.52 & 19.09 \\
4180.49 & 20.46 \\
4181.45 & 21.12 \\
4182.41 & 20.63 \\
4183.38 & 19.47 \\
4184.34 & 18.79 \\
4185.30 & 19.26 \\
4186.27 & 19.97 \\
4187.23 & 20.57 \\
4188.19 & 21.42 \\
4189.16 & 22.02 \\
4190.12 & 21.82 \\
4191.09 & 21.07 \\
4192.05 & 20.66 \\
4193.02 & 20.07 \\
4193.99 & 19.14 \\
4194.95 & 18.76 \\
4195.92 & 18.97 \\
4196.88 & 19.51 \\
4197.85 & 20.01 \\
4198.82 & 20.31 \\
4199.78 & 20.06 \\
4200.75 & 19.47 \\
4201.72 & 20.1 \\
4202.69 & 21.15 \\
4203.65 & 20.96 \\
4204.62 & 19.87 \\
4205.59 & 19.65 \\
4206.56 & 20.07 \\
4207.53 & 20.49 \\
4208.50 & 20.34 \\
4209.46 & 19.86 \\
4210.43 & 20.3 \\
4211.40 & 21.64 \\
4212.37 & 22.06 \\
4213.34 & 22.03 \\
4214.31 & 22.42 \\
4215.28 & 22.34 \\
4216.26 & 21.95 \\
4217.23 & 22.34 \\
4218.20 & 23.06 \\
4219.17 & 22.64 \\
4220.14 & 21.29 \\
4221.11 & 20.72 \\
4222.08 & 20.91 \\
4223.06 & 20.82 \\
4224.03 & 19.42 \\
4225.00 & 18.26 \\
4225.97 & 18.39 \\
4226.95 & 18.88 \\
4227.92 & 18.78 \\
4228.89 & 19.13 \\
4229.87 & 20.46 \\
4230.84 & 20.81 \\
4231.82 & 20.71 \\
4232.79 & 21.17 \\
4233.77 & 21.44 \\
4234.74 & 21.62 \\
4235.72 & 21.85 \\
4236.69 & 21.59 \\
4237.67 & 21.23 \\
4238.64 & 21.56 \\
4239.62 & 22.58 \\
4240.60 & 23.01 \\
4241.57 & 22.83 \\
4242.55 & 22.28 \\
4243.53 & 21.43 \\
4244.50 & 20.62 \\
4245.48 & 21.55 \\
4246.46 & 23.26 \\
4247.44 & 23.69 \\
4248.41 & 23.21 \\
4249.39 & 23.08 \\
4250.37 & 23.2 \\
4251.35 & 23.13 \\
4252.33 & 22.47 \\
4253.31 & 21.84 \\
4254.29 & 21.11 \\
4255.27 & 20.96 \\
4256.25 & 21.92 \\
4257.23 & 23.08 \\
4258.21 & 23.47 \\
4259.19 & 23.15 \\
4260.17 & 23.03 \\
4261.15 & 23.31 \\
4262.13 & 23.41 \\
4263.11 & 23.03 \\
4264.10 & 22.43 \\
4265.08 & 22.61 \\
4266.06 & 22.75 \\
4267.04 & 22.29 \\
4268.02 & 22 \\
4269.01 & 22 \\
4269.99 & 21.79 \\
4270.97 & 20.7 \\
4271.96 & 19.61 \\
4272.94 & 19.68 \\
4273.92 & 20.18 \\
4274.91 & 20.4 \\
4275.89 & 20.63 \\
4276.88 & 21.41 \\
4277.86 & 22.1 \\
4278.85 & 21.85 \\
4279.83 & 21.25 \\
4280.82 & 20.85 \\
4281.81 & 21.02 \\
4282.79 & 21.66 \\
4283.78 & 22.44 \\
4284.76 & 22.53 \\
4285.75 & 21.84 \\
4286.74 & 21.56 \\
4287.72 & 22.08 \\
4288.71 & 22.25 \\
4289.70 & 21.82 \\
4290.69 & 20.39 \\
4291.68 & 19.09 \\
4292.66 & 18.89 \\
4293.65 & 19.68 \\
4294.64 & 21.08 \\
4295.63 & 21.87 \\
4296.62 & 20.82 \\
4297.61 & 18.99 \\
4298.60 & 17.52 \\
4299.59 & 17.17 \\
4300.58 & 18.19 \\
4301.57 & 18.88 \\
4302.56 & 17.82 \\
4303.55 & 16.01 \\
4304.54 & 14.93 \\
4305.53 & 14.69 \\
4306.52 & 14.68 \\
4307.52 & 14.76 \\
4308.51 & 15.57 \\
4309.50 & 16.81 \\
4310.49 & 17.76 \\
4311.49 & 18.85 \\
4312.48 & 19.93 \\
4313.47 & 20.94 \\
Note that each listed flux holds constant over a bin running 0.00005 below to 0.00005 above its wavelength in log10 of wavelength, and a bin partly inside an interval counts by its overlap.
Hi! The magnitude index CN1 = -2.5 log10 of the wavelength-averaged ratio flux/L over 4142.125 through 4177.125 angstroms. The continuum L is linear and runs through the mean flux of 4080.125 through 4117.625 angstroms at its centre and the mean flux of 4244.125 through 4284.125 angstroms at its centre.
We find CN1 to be 0.14 mag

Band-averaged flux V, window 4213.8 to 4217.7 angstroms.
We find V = 22.2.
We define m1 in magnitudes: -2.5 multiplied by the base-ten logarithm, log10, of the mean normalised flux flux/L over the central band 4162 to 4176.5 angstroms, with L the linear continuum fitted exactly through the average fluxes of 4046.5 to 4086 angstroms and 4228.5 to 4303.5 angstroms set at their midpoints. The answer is 0.11 mag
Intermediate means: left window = 21.2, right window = 21.4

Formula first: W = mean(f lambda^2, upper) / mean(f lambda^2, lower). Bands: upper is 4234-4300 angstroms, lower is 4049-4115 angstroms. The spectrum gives 1.1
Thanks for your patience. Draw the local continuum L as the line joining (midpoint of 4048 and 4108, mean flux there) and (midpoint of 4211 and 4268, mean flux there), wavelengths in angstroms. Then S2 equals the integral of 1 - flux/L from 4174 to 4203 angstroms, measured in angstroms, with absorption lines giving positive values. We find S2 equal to 2.6 angstroms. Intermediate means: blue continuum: 21.2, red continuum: 21.8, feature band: 19.7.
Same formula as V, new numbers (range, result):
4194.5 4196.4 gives 18.9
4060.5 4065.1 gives 19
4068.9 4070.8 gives 19.6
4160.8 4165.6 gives 20.4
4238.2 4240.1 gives 22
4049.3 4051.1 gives 24.2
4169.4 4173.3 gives 18.8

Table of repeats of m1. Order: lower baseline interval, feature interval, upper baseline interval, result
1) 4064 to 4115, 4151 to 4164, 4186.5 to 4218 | 0.08 mag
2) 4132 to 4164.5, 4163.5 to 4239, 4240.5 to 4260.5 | 0.04 mag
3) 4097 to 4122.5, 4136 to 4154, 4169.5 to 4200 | 0.07 mag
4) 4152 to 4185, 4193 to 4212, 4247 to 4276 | 0.01 mag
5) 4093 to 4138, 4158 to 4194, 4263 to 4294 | 0.04 mag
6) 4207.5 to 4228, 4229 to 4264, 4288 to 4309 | -0.11 mag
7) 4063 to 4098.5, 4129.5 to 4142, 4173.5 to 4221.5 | 0.07 mag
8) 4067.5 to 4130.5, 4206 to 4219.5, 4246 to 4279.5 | 0.01 mag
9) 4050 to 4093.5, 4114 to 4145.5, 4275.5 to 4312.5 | 0.07 mag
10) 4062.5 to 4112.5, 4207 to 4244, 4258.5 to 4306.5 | -0.02 mag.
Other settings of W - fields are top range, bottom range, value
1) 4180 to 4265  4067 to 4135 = 1.09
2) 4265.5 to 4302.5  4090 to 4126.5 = 1.10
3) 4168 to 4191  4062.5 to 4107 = 0.97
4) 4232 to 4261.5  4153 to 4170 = 1.18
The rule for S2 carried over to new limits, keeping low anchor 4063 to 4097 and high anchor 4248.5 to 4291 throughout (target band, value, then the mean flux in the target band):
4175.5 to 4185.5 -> 1.3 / 19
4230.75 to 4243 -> 0.0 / 21.8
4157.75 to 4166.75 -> 0.5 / 20.4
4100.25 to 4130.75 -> 1.7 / 20.3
